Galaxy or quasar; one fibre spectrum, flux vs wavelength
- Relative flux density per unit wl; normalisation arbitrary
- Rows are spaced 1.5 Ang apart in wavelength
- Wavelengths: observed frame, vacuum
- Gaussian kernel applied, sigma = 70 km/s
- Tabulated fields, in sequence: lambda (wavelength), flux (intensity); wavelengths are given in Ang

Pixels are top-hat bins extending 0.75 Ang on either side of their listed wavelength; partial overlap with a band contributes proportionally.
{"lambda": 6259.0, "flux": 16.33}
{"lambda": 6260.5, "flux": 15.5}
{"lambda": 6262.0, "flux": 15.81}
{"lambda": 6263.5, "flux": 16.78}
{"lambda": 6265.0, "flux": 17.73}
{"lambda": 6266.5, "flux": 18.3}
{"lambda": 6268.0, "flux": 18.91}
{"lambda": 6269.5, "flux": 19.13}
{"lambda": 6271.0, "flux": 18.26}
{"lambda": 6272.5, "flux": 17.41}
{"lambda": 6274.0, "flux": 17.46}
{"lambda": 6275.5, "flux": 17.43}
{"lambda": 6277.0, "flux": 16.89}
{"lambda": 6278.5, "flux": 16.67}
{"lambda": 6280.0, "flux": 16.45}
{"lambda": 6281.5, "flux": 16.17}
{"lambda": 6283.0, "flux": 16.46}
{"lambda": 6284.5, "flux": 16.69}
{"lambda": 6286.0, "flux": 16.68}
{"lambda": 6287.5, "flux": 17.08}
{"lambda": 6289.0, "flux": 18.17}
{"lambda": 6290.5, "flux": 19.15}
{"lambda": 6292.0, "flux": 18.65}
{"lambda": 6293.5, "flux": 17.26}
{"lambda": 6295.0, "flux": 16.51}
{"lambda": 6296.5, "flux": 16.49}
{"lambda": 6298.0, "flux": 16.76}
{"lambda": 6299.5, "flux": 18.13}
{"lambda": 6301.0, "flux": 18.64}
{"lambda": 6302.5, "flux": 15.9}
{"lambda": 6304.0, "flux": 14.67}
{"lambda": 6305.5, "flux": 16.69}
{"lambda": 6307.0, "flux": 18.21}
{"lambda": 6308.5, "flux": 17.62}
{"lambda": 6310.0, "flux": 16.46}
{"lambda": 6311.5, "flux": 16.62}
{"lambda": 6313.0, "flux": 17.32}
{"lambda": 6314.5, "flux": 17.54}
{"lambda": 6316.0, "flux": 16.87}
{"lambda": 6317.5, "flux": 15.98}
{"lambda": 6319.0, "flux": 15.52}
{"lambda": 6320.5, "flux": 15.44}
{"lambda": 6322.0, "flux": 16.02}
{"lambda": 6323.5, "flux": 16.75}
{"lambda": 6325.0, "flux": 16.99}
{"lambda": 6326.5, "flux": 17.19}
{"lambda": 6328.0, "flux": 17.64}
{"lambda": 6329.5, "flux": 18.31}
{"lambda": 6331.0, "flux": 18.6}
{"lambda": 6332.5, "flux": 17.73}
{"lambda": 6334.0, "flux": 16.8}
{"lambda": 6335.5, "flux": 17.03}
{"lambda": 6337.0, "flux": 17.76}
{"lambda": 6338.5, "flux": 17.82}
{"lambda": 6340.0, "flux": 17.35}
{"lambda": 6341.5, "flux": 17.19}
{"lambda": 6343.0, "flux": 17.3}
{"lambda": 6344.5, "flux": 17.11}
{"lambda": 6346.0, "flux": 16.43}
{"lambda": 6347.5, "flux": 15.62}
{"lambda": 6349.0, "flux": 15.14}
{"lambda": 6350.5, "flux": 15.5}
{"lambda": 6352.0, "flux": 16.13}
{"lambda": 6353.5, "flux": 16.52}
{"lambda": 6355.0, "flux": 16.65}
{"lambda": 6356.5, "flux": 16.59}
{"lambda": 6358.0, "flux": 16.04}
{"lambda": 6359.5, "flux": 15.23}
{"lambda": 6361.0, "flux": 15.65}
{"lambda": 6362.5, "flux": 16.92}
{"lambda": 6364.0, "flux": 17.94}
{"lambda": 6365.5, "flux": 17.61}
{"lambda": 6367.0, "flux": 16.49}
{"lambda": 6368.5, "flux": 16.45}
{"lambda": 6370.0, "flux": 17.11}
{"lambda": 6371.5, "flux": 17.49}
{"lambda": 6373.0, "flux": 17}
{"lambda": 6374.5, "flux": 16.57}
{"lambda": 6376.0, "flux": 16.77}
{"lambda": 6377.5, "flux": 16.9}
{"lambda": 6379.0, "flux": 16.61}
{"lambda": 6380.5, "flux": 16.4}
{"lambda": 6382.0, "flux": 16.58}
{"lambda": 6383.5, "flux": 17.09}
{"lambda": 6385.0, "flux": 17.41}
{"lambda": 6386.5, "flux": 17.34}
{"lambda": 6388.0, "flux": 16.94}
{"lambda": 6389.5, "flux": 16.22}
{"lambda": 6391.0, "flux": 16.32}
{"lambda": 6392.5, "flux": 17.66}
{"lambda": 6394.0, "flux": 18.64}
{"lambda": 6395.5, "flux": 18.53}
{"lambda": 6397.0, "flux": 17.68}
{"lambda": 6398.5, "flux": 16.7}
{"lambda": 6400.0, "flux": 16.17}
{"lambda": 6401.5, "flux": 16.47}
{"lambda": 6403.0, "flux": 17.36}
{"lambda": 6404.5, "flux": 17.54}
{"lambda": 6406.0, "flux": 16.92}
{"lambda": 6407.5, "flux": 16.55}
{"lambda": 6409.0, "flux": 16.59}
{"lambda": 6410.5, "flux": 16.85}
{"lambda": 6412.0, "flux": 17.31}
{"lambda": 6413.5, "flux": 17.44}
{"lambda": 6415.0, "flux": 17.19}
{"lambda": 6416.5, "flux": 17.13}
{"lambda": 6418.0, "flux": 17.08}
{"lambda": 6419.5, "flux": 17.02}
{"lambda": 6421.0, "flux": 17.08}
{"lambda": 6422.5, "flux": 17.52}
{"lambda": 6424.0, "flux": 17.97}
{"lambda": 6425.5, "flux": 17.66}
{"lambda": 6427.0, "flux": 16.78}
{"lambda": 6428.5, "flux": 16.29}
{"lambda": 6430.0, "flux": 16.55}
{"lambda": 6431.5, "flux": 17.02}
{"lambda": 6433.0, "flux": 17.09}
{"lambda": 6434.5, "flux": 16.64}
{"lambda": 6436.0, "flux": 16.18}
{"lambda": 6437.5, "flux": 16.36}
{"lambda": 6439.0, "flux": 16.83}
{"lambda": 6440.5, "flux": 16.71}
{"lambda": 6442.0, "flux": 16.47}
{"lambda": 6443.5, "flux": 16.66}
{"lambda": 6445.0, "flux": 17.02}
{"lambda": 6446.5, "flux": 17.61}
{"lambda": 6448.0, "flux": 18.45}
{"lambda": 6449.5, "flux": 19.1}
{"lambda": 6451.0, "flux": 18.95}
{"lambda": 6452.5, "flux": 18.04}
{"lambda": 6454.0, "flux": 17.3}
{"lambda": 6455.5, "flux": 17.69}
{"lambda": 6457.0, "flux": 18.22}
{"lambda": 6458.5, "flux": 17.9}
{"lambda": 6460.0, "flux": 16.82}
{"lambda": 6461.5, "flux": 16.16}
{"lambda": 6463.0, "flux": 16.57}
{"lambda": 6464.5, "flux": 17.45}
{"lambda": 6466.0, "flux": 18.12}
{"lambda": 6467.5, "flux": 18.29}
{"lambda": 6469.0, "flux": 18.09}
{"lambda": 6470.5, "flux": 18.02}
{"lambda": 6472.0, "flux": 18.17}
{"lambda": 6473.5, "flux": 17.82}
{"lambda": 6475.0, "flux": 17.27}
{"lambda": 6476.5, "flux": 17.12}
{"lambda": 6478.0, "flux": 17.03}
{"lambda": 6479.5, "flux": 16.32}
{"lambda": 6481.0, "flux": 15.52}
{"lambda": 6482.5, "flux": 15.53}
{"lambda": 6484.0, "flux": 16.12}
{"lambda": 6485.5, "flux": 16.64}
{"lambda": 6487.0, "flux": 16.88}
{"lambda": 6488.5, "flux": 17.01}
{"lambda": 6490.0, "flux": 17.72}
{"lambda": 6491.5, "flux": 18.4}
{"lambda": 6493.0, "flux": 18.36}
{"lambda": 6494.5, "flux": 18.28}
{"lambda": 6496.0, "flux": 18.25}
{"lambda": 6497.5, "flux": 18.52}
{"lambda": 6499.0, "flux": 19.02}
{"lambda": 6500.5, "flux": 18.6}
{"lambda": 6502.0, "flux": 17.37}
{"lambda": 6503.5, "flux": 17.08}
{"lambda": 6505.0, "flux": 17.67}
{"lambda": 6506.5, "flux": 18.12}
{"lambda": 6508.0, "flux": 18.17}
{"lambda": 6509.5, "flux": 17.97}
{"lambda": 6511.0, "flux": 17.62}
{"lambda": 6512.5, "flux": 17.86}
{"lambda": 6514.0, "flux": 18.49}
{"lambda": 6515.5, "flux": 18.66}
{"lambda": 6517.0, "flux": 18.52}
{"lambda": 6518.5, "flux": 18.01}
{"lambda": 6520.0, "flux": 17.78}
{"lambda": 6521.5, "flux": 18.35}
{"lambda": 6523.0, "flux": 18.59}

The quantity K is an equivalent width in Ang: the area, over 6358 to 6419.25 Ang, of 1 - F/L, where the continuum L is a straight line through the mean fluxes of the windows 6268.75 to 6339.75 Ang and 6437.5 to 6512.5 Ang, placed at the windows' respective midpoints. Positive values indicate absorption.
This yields 1.3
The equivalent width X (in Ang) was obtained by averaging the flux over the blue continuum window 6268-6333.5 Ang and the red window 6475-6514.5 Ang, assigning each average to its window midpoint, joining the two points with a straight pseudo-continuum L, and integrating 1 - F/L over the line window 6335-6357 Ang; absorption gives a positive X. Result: 0.7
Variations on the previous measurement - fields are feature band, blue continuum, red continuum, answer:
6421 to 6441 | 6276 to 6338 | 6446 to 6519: 0.7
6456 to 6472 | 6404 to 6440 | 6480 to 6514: -0.3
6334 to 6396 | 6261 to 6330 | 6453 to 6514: 1.6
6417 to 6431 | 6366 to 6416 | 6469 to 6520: 0.1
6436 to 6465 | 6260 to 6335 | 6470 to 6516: 0.2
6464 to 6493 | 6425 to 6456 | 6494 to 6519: 0.8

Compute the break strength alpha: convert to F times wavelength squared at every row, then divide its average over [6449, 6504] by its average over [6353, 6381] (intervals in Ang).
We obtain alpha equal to 1.09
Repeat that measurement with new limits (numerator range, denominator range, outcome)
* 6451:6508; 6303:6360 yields 1.10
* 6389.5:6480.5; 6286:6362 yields 1.06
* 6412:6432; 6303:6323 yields 1.07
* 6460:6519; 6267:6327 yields 1.09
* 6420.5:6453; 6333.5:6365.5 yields 1.06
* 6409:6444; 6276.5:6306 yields 1.04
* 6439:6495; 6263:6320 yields 1.07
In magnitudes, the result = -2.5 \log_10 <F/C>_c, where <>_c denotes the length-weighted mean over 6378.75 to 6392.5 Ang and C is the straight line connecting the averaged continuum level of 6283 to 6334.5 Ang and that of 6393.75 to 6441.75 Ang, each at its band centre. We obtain 0.01 mag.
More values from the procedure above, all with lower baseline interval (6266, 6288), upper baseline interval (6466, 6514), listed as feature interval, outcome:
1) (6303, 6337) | 0.03 mag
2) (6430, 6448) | 0.04 mag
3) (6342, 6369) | 0.06 mag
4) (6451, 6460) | -0.02 mag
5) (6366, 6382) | 0.04 mag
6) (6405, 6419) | 0.03 mag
